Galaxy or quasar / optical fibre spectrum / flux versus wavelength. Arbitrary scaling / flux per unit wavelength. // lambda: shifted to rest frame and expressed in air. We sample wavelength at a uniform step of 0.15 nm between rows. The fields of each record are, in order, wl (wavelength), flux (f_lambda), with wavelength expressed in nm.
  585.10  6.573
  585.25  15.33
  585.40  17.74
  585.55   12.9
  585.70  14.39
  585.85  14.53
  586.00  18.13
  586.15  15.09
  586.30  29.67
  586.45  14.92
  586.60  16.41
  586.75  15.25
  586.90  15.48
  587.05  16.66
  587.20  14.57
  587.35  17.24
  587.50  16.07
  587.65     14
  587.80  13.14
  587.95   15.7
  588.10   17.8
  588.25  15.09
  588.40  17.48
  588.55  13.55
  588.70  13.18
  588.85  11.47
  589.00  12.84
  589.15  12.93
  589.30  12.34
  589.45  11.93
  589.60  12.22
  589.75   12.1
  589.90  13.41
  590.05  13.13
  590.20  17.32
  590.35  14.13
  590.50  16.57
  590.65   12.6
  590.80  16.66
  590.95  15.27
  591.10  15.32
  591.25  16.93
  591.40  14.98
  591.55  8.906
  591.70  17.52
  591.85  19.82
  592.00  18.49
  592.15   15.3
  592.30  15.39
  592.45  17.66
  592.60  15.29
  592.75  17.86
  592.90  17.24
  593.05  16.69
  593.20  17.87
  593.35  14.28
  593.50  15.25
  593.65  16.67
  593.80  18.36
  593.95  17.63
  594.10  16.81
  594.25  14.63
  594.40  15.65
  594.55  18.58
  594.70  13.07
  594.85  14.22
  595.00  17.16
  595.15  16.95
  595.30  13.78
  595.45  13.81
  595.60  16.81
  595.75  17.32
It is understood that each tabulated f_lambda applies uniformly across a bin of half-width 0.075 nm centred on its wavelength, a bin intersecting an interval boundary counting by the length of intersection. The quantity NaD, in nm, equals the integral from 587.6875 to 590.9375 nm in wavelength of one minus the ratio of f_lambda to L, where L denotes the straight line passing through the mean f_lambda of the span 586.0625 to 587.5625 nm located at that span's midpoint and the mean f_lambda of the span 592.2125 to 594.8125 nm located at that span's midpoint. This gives 0.53 nm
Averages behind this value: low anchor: 17.2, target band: 14.1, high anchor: 16.4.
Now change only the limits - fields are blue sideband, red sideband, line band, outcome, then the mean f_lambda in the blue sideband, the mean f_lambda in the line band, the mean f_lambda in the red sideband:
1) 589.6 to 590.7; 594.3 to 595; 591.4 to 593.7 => -0.21 nm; 14.1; 16.2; 15.5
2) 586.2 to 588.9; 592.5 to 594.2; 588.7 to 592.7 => 0.43 nm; 16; 14.6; 16.7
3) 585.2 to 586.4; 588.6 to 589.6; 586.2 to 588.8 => -0.25 nm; 17.2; 16.2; 12.5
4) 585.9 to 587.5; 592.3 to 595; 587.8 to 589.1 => 0.19 nm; 17.2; 14.5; 16.3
